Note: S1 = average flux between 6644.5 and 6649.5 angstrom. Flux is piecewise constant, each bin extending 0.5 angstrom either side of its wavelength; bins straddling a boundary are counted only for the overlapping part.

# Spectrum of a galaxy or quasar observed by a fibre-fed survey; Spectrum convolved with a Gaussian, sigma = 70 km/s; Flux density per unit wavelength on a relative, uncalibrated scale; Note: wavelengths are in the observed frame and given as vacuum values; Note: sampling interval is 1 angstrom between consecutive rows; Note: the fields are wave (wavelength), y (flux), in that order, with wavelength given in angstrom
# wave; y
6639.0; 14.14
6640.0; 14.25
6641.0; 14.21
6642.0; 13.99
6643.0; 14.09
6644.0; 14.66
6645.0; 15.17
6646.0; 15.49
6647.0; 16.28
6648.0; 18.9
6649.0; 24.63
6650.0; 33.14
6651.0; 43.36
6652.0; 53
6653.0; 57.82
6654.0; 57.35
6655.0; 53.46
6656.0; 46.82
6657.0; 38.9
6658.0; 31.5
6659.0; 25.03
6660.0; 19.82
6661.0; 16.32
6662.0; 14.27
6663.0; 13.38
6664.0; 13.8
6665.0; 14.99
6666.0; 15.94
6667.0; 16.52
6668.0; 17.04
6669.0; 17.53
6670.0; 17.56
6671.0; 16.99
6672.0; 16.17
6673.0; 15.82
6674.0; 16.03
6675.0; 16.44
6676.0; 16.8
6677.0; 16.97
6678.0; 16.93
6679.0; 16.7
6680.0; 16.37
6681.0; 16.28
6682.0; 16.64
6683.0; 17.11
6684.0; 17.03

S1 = 18.1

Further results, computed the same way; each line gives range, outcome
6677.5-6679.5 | 16.8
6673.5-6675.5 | 16.2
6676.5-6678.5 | 16.9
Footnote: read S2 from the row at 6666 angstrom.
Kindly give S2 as 15.94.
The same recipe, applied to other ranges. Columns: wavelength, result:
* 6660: 19.82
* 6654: 57.35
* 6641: 14.21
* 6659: 25.03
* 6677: 16.97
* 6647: 16.28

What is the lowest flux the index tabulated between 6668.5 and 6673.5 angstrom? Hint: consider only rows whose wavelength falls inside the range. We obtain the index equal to 15.82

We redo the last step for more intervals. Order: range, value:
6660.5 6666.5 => 13.38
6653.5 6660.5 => 19.82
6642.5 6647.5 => 14.09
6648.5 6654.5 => 24.63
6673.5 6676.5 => 16.03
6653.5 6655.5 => 53.46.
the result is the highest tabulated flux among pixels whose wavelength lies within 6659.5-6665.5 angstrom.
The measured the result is 19.82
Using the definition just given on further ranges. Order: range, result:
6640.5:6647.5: 16.28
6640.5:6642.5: 14.21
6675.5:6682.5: 16.97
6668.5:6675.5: 17.56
